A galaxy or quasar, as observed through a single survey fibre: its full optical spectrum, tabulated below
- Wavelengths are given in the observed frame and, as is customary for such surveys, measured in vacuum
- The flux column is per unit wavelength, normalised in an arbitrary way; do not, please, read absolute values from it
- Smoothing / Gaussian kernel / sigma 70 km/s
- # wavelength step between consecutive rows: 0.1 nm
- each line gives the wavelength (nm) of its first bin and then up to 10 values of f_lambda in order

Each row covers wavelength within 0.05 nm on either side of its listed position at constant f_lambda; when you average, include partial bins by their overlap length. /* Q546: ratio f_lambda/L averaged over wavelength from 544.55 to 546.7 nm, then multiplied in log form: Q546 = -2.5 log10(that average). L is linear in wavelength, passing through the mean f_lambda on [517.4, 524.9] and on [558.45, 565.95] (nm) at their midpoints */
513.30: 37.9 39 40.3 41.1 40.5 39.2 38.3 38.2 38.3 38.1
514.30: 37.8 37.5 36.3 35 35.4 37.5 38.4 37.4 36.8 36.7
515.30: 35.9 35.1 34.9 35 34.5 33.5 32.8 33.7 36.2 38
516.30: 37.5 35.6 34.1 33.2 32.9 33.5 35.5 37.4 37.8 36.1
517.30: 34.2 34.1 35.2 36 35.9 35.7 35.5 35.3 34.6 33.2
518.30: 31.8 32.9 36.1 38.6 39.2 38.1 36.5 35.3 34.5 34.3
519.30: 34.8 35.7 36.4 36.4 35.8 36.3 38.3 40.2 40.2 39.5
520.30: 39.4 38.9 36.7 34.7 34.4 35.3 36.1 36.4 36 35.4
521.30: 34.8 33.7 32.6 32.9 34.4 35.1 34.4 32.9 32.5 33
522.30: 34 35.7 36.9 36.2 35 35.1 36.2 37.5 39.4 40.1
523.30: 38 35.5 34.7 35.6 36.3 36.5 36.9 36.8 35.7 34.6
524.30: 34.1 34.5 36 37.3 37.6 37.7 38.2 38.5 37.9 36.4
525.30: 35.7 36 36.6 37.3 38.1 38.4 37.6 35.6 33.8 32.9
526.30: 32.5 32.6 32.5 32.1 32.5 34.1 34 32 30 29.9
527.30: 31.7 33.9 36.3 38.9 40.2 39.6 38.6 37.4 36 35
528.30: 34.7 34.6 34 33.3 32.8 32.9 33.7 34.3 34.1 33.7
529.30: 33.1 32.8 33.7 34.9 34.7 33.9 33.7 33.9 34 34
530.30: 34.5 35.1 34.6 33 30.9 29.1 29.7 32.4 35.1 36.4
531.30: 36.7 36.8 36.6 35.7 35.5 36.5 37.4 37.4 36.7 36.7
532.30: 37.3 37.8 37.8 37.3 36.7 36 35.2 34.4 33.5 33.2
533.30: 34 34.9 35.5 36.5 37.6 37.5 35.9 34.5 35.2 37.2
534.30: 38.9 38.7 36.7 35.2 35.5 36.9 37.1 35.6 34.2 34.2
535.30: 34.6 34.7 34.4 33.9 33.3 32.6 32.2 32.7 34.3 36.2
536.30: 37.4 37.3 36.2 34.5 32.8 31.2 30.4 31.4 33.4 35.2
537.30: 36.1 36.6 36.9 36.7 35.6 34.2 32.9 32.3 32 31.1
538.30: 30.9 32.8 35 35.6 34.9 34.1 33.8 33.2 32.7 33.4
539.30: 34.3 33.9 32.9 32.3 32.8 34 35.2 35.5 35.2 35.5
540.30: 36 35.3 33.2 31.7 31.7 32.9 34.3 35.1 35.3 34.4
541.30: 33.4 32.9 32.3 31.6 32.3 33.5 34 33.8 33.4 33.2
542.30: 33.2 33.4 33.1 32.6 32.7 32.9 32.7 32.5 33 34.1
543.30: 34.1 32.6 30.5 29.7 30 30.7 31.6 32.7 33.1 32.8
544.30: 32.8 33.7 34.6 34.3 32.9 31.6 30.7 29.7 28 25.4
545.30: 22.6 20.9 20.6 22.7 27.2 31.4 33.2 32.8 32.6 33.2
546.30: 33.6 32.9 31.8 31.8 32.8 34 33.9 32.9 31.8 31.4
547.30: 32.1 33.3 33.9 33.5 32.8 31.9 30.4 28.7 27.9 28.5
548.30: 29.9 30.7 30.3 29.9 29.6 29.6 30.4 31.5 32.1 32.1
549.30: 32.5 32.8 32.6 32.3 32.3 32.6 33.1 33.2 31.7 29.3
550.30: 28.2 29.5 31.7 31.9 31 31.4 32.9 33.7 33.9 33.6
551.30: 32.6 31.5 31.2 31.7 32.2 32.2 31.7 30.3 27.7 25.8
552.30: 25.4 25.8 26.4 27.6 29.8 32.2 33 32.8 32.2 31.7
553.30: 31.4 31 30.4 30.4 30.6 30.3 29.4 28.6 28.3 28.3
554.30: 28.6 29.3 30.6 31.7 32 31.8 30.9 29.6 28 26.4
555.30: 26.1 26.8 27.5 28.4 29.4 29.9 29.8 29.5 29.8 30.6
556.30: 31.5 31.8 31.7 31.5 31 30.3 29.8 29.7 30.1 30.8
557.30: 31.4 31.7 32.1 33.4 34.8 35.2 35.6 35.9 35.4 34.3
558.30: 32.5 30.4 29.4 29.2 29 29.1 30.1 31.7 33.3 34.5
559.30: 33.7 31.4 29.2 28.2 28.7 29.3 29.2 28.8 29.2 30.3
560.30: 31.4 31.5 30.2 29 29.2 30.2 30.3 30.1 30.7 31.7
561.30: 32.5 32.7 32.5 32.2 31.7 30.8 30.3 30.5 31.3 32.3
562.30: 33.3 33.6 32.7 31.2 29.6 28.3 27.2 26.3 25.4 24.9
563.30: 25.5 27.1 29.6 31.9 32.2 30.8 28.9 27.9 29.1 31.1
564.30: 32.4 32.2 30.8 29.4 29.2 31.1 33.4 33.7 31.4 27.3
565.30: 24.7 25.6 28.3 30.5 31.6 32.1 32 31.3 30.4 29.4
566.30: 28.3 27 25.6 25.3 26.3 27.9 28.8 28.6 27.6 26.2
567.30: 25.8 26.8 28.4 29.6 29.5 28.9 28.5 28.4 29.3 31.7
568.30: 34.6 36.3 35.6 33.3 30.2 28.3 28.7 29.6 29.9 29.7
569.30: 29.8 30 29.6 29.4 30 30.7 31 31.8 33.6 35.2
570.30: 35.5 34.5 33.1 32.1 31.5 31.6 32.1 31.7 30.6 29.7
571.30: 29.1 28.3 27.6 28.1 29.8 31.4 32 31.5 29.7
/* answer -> 0.102 mag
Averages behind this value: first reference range 35.9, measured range 29.6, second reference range 30.2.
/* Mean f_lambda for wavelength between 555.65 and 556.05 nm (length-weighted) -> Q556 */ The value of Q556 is 29.6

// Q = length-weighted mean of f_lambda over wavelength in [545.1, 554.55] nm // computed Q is 30.6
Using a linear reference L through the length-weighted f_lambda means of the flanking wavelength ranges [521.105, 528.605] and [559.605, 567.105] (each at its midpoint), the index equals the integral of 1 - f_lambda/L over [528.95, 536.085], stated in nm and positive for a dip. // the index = -0.15 nm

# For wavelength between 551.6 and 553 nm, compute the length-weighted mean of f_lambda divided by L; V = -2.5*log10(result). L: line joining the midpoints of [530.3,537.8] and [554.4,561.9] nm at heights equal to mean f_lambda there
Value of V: 0.09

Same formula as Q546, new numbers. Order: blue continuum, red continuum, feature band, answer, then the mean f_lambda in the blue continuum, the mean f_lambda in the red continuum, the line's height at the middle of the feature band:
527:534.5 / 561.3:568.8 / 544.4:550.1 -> 0.05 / 35.1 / 29.8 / 32.6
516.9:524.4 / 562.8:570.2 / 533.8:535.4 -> -0.07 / 35.8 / 29.6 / 33.9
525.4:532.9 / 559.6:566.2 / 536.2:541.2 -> -0.02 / 34.8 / 30.1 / 33.5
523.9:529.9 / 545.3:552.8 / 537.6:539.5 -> -0.02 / 35.1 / 30.8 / 32.8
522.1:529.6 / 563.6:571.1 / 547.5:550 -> 0.04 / 35.3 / 30.2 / 32.5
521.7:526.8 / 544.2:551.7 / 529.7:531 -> 0.05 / 35.7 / 31.2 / 34.5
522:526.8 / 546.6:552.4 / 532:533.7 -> -0.05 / 35.8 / 31.3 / 34.3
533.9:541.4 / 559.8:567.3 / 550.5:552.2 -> 0.01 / 34.4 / 29.7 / 31.9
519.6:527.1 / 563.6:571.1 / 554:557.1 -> 0.07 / 35.8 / 30.2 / 31.7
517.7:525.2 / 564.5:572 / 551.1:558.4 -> 0.04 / 36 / 30.1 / 31.8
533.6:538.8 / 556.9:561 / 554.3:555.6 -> 0.09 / 34.8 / 31.2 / 31.8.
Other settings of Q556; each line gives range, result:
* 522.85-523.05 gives 36.9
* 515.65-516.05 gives 33.6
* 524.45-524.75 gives 37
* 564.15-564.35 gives 31.8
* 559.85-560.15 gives 29.1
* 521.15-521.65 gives 33.9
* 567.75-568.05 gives 28.6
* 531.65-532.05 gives 36.7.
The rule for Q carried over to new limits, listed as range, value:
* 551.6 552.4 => 29.3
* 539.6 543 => 33.6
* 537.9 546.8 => 32.3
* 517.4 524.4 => 35.8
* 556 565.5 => 30.7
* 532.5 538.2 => 35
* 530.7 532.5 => 35.5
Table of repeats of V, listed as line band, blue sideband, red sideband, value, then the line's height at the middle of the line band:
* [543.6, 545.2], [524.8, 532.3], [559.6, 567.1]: 0.030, 32.6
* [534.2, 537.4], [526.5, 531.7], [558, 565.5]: -0.044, 33.4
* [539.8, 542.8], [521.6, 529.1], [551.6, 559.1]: -0.030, 32.8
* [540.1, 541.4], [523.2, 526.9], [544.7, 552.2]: -0.050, 32.5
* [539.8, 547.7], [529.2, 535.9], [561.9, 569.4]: 0.035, 33.3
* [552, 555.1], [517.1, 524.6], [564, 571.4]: 0.074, 31.9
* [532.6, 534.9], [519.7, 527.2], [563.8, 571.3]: -0.048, 34.4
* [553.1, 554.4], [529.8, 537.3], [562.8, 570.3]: 0.061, 31.7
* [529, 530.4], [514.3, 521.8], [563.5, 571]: 0.015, 34.5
